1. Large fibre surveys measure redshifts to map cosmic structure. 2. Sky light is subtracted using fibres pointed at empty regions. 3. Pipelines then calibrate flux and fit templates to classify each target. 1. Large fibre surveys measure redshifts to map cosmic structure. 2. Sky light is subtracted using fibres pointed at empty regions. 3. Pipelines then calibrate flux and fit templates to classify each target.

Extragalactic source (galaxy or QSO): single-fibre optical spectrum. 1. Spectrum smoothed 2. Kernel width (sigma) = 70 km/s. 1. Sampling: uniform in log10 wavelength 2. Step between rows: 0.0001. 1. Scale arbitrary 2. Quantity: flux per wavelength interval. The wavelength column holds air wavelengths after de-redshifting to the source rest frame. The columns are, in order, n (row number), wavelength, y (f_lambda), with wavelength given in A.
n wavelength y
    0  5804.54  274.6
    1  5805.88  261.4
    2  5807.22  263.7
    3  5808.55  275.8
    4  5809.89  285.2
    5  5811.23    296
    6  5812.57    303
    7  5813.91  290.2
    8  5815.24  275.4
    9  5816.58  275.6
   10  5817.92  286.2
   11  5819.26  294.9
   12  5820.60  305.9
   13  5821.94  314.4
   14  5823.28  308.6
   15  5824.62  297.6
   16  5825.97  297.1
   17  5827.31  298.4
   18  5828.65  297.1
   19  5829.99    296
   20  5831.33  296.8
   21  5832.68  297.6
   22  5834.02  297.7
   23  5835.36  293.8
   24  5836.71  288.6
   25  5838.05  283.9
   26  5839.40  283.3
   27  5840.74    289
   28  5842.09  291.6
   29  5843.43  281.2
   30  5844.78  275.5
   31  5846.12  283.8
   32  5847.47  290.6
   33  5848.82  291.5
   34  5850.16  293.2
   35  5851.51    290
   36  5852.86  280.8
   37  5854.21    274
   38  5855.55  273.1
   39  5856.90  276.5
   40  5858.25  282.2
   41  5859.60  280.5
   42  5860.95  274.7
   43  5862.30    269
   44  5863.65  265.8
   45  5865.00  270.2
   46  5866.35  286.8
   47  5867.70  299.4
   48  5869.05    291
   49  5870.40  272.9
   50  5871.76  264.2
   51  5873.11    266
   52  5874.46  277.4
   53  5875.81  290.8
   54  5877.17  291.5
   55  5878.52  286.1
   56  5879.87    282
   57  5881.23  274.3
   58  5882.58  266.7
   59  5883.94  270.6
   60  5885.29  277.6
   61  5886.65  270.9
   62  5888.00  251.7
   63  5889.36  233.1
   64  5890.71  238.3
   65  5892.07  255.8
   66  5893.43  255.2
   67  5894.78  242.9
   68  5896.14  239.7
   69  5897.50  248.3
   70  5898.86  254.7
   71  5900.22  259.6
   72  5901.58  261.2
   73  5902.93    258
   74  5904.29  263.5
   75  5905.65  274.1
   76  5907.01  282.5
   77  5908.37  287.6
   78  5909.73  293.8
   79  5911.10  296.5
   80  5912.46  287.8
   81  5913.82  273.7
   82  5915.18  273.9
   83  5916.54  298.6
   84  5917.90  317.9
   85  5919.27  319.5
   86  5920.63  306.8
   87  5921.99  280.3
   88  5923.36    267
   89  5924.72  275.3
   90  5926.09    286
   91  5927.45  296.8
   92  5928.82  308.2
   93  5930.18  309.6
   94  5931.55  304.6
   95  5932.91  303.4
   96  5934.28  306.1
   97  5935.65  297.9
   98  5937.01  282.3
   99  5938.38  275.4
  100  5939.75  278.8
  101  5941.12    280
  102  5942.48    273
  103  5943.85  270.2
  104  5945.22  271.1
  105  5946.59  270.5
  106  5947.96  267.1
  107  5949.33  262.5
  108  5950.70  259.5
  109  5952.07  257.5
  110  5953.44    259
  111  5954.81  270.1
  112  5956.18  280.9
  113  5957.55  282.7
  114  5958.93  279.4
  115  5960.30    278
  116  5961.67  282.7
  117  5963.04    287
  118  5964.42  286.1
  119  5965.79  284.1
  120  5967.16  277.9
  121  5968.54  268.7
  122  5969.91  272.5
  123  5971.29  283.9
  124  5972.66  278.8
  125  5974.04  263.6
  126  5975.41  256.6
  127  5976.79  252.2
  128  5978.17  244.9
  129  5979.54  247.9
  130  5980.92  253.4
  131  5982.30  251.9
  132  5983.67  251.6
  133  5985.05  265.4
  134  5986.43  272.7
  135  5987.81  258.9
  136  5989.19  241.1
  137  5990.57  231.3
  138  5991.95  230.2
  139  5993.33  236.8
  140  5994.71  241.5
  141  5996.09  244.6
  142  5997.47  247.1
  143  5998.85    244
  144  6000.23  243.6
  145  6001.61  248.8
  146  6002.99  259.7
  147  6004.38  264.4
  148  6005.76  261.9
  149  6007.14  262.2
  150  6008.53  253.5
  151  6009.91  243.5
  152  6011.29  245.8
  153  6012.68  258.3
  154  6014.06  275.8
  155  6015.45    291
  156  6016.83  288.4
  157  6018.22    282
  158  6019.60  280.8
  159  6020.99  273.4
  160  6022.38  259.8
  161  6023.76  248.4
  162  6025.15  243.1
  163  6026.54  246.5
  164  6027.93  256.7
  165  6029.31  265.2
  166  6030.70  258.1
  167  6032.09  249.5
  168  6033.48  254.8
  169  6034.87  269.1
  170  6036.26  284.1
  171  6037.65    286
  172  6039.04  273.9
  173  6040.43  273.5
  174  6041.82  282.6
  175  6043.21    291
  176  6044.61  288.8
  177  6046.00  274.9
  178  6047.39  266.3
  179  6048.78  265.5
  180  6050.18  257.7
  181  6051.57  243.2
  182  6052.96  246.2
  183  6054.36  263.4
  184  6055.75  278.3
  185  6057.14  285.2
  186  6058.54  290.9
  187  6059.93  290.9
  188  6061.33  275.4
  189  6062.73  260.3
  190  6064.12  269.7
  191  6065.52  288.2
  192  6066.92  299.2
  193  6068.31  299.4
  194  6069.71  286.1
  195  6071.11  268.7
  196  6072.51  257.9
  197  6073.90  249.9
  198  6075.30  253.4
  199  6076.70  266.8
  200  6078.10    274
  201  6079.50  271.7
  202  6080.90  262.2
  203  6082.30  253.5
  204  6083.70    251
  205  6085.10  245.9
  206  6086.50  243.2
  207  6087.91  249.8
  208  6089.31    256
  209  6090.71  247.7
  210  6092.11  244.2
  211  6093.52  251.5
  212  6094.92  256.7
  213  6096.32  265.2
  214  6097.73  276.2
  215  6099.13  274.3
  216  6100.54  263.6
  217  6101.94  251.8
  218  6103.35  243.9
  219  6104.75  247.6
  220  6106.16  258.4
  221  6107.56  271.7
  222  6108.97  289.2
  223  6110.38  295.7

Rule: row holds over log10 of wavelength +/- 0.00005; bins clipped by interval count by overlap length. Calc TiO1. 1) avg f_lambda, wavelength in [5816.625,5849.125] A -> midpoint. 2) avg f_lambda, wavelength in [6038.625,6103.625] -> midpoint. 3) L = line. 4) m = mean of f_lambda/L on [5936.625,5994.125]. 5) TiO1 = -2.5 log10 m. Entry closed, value 0.05 mag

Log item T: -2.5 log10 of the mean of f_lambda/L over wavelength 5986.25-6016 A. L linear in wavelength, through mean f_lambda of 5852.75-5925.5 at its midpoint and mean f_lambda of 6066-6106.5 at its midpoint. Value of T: 0.06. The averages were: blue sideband 274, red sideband 261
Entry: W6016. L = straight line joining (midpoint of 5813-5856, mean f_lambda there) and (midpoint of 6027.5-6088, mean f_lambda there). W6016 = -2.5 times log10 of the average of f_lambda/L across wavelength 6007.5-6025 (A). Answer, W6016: 0.03 mag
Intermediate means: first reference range 291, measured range 266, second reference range 269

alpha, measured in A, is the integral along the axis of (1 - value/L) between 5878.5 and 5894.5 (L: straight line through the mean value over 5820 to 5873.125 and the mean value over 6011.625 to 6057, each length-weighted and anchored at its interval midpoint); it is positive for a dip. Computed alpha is 1.2 A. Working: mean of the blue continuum 287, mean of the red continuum 268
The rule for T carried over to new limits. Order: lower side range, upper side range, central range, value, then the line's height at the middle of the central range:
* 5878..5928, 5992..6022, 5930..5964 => -0.048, 267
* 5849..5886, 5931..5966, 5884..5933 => 0.010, 279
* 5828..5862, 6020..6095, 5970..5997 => 0.081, 273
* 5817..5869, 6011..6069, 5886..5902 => 0.135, 284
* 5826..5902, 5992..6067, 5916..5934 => -0.099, 272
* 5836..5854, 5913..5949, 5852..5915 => 0.061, 287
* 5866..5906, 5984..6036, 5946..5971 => -0.053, 261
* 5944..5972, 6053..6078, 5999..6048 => 0.035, 274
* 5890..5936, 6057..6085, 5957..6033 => 0.060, 276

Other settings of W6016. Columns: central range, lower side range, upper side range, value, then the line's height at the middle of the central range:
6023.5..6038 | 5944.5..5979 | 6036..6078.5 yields 0.05 mag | 273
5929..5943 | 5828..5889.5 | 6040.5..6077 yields -0.05 mag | 278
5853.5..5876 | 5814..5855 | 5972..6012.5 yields 0.02 mag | 283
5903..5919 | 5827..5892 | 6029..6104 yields -0.04 mag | 277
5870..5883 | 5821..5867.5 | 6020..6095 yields 0.03 mag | 284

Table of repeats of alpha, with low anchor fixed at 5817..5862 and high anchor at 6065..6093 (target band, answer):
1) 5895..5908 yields 1.03 A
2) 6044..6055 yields 0.14 A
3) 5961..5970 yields -0.15 A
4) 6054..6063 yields -0.47 A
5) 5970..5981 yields 0.54 A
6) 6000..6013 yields 0.80 A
